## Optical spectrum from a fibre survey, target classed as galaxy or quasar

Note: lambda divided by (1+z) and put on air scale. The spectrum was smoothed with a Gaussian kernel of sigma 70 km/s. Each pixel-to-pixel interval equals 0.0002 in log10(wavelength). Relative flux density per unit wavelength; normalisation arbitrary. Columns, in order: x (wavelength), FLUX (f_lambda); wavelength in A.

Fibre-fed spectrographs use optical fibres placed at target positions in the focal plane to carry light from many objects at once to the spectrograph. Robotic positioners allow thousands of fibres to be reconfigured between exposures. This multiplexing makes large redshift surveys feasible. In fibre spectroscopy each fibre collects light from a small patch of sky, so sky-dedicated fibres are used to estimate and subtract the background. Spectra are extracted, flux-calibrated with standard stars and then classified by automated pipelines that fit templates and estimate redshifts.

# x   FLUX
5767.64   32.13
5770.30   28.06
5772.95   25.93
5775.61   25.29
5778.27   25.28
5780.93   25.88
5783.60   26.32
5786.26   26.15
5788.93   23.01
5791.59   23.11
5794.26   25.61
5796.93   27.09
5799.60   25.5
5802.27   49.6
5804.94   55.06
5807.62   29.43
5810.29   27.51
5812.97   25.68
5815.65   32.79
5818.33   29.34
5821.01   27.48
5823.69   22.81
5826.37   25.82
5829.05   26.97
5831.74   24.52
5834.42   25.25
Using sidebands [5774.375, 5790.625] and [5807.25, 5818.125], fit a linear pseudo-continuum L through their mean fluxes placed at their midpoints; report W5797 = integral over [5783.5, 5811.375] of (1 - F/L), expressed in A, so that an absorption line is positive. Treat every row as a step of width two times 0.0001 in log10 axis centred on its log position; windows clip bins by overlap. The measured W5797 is -3.9 A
